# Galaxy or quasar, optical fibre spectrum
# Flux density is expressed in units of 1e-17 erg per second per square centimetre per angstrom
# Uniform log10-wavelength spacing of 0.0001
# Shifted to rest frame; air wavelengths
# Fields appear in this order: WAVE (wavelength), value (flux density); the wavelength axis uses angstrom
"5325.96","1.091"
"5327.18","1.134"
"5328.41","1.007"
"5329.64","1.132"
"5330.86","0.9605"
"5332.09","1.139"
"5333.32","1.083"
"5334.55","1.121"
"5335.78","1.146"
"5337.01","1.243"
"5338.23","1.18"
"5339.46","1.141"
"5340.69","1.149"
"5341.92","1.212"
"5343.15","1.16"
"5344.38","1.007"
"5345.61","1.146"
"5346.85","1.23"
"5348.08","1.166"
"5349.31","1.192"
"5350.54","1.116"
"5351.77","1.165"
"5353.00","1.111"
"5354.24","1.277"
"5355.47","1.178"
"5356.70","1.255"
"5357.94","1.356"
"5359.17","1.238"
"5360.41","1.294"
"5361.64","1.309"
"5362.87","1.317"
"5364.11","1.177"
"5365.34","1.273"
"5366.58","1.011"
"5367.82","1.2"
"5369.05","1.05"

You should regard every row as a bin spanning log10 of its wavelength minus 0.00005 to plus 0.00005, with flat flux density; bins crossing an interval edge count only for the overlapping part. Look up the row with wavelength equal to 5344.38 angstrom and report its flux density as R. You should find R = 1.007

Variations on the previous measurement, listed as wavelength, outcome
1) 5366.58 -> 1.011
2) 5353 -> 1.111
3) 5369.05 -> 1.05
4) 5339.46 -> 1.141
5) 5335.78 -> 1.146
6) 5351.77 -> 1.165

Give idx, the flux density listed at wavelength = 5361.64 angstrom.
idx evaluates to 1.309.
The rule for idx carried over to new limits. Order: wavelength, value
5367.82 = 1.2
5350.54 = 1.116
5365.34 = 1.273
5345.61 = 1.146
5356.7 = 1.255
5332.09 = 1.139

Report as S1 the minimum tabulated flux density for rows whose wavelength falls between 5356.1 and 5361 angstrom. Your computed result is 1.238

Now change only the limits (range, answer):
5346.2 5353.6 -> 1.111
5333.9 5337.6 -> 1.121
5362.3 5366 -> 1.177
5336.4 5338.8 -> 1.18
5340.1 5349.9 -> 1.007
